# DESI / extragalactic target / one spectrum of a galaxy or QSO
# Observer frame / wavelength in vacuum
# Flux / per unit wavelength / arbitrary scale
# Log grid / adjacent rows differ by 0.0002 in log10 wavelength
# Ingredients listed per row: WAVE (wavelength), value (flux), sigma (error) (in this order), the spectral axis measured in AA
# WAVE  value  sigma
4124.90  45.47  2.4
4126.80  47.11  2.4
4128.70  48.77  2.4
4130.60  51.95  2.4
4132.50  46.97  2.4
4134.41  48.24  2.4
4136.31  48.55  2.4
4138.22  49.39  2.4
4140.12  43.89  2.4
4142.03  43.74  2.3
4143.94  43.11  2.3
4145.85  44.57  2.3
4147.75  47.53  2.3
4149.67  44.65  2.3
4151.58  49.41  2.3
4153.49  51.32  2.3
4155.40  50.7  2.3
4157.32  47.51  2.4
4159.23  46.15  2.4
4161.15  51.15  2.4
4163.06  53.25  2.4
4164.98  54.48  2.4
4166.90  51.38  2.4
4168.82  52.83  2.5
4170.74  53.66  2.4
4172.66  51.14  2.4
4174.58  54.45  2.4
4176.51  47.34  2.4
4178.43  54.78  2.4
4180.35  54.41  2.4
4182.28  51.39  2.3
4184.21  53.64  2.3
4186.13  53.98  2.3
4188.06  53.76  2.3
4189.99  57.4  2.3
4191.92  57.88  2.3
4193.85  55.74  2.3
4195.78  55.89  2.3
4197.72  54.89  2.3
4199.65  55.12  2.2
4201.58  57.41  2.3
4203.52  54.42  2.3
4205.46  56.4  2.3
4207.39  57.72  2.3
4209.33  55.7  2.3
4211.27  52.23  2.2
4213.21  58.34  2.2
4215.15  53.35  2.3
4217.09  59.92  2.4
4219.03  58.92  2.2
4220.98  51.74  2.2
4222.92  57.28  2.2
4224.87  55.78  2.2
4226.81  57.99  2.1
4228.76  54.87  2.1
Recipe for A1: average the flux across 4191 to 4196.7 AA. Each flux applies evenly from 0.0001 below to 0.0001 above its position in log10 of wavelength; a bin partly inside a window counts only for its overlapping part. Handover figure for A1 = 56.5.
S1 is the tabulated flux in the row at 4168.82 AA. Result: 52.83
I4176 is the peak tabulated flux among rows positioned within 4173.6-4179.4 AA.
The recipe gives 54.78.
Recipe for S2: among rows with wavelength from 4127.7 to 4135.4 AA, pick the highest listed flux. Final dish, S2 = 51.95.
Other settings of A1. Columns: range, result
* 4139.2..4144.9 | 43.5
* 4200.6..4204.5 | 55.9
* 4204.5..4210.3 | 56.7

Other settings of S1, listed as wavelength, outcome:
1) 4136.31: 48.55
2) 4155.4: 50.7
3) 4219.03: 58.92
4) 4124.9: 45.47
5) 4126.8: 47.11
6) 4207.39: 57.72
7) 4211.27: 52.23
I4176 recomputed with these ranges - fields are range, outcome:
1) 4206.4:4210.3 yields 57.72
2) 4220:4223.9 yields 57.28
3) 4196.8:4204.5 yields 57.41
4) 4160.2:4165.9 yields 54.48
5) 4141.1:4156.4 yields 51.32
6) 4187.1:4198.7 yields 57.88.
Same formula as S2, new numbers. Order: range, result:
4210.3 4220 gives 59.92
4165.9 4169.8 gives 52.83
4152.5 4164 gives 53.25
